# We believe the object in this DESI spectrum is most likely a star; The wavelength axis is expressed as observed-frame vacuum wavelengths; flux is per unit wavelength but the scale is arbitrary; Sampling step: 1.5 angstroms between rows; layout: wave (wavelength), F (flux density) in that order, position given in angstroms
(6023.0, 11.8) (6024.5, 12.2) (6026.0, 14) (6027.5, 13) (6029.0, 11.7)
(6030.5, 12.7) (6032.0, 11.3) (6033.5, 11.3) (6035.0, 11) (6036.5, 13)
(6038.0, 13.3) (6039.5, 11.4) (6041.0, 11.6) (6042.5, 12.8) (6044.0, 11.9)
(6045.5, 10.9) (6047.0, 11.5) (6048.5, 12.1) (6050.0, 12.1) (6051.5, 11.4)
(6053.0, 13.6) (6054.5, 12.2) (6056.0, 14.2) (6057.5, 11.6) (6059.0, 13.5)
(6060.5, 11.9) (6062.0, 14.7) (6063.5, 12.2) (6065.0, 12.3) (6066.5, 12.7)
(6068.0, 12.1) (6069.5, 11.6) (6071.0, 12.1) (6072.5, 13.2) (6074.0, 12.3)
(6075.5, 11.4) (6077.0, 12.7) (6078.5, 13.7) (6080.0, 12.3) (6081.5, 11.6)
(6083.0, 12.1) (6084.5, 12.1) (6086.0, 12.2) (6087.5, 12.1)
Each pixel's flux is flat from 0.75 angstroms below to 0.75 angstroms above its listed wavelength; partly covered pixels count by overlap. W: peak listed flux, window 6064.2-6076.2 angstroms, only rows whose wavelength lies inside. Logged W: 13.2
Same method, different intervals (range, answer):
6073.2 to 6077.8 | 12.7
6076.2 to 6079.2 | 13.7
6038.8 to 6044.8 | 12.8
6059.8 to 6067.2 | 14.7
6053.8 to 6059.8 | 14.2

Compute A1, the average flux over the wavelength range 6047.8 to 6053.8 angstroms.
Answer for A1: 12.3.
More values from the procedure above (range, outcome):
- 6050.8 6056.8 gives 12.9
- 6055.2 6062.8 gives 13.2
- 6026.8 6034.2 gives 12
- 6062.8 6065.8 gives 12.3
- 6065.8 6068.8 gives 12.4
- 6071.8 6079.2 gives 12.6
